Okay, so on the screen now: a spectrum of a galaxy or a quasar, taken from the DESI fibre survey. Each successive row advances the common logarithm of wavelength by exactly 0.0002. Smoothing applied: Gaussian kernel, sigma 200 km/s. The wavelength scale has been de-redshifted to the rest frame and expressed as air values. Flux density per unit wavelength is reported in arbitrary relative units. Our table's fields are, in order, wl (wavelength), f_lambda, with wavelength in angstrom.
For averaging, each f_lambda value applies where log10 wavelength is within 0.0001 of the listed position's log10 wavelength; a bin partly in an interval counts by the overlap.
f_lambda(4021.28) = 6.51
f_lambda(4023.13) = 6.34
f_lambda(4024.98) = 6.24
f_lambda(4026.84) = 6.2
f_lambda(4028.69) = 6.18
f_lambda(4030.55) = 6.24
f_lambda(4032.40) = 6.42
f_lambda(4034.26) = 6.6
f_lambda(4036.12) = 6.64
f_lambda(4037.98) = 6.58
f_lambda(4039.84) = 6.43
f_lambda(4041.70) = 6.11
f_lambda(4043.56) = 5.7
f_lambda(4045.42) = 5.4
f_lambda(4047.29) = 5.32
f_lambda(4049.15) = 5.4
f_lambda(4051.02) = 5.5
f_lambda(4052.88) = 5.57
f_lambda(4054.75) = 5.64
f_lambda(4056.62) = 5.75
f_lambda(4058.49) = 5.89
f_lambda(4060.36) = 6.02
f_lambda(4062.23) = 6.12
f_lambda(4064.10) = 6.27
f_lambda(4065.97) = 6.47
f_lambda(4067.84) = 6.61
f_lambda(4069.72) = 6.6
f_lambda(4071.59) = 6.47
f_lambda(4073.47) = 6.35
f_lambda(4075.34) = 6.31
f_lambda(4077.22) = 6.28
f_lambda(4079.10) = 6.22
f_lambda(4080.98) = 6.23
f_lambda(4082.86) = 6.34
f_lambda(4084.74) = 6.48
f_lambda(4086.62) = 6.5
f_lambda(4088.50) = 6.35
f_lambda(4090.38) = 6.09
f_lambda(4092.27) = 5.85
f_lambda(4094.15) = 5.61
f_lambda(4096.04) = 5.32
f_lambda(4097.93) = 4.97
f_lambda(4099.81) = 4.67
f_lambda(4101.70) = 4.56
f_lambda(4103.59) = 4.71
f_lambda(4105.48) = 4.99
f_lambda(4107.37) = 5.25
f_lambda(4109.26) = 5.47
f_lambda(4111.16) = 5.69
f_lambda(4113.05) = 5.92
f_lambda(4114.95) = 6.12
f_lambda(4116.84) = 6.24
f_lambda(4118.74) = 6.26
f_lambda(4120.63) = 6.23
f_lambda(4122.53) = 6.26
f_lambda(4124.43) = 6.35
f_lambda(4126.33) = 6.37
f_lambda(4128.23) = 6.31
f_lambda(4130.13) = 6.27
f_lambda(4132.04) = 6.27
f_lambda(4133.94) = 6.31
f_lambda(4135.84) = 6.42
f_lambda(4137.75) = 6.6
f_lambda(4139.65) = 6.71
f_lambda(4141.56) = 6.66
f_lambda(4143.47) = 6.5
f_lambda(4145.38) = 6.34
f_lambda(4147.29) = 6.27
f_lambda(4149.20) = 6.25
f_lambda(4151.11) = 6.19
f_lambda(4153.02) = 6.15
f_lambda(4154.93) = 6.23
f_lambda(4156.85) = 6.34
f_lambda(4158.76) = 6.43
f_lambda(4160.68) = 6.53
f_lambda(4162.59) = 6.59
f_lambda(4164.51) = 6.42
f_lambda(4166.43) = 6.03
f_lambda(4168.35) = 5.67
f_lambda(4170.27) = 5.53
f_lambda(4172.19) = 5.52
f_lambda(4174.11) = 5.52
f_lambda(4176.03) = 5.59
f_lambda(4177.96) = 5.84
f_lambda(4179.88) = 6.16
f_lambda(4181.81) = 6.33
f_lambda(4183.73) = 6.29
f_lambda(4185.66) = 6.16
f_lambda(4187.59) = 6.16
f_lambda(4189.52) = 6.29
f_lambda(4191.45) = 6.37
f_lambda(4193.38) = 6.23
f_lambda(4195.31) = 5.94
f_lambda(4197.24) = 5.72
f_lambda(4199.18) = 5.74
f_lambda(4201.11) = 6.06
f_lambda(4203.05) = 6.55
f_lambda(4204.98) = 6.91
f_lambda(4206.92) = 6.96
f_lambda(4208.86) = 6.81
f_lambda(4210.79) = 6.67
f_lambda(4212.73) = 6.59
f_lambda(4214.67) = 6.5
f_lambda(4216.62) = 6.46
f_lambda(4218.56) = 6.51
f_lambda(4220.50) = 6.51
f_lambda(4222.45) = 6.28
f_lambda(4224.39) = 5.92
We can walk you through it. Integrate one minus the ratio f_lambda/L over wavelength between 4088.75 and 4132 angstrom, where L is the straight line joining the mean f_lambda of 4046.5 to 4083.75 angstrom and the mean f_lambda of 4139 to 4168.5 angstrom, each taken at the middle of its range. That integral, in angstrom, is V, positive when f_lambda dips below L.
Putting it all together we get 3.4 angstrom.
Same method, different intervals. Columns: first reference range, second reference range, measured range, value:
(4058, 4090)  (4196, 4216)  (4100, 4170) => 3.21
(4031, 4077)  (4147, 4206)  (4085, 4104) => 1.83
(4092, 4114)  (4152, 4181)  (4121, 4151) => -3.90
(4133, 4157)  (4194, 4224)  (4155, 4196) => 1.90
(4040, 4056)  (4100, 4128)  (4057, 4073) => -1.80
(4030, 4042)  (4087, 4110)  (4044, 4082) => -0.37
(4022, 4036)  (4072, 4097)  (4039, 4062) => 1.95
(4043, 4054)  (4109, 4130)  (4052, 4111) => -0.98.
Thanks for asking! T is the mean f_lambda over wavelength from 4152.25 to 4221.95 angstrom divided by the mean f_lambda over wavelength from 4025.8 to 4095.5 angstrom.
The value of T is 1.0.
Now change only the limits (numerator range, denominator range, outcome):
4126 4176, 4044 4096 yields 1.03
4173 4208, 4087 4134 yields 1.07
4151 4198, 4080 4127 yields 1.05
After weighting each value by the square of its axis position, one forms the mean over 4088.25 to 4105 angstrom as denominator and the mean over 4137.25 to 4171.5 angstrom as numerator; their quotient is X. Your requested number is 1.2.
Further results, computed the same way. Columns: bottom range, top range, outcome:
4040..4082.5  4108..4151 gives 1.07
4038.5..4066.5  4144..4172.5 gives 1.11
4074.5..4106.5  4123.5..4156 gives 1.14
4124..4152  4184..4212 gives 1.02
